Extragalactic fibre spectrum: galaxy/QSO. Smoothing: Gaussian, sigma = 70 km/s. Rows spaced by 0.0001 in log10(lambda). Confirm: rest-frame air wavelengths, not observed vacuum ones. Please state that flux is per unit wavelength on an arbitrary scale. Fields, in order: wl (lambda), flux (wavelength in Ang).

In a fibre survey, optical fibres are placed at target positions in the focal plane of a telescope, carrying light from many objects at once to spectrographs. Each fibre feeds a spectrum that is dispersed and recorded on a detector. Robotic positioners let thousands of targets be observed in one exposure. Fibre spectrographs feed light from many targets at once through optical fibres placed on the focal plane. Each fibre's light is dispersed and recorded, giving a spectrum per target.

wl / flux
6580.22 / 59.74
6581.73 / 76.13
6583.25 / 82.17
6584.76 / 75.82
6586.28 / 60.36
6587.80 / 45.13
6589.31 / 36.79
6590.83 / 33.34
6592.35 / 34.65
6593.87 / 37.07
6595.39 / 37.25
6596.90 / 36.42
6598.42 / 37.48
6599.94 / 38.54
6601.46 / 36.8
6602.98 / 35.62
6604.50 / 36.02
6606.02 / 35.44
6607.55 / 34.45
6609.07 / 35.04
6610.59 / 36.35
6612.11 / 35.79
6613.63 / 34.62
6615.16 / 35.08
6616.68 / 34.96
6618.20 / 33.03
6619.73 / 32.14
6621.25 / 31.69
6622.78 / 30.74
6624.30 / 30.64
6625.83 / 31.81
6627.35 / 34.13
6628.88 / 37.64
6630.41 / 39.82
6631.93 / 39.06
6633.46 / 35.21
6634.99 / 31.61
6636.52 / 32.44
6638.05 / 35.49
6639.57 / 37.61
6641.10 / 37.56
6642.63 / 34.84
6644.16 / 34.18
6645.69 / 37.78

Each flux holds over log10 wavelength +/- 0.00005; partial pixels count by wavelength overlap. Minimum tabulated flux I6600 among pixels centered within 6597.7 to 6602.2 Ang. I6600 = 36.8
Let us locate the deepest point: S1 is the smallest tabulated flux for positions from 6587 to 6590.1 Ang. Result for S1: 36.79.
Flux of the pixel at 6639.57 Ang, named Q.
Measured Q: 37.61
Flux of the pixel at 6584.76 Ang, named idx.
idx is 75.82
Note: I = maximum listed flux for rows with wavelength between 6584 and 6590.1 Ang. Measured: 75.82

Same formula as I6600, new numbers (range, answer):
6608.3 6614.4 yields 34.62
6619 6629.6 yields 30.64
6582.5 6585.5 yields 75.82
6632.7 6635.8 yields 31.61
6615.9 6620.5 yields 32.14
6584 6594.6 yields 33.34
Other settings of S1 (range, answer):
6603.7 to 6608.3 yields 34.45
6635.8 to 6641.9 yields 32.44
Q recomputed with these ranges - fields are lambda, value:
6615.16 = 35.08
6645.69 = 37.78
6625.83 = 31.81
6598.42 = 37.48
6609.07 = 35.04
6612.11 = 35.79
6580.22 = 59.74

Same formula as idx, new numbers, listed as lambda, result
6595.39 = 37.25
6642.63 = 34.84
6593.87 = 37.07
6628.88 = 37.64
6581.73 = 76.13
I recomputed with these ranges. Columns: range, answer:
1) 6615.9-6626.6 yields 34.96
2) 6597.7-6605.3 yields 38.54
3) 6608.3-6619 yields 36.35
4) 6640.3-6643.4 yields 37.56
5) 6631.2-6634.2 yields 39.06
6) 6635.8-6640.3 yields 37.61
